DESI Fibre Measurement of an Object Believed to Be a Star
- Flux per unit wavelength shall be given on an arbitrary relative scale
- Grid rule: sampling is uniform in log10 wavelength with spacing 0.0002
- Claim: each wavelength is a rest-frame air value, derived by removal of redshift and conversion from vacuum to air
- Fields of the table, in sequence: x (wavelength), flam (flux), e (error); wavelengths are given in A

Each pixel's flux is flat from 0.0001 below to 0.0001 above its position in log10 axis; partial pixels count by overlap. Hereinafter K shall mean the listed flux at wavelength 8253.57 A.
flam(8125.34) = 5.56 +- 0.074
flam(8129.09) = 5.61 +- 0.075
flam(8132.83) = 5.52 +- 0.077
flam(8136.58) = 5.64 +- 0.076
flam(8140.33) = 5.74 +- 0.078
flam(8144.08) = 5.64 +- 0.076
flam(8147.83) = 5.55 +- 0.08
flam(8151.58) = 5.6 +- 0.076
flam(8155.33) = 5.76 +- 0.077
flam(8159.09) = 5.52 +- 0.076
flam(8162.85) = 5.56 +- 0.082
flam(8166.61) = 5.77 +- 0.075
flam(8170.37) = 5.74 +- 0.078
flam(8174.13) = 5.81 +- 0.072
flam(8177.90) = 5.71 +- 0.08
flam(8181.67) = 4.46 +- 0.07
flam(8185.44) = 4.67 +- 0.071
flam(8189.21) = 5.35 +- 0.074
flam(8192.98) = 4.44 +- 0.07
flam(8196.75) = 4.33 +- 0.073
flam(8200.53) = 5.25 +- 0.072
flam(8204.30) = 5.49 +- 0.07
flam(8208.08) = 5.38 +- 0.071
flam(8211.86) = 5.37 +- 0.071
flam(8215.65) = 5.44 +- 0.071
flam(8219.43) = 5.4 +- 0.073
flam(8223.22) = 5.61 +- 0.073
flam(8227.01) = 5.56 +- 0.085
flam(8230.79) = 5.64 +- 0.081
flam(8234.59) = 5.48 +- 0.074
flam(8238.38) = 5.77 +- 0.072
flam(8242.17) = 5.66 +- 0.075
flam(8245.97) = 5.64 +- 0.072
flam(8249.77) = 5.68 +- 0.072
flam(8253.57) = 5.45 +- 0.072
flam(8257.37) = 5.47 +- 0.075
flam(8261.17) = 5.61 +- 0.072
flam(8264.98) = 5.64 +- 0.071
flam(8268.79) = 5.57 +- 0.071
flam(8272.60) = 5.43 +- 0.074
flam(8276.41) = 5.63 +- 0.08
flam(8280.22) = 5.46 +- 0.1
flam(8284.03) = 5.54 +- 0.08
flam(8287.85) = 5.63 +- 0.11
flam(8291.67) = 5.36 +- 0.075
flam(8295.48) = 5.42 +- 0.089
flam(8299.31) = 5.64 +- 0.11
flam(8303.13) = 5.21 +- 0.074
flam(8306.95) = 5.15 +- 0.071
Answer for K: 5.45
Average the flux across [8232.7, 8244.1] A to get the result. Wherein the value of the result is 5.64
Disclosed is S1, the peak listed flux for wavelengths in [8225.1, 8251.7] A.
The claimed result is 5.77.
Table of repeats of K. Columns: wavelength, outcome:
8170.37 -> 5.74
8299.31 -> 5.64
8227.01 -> 5.56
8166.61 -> 5.77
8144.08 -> 5.64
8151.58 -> 5.6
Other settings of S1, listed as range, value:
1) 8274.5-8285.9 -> 5.63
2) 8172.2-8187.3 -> 5.81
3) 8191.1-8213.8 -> 5.49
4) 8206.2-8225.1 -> 5.61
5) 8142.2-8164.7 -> 5.76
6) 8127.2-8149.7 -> 5.74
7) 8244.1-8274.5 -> 5.68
